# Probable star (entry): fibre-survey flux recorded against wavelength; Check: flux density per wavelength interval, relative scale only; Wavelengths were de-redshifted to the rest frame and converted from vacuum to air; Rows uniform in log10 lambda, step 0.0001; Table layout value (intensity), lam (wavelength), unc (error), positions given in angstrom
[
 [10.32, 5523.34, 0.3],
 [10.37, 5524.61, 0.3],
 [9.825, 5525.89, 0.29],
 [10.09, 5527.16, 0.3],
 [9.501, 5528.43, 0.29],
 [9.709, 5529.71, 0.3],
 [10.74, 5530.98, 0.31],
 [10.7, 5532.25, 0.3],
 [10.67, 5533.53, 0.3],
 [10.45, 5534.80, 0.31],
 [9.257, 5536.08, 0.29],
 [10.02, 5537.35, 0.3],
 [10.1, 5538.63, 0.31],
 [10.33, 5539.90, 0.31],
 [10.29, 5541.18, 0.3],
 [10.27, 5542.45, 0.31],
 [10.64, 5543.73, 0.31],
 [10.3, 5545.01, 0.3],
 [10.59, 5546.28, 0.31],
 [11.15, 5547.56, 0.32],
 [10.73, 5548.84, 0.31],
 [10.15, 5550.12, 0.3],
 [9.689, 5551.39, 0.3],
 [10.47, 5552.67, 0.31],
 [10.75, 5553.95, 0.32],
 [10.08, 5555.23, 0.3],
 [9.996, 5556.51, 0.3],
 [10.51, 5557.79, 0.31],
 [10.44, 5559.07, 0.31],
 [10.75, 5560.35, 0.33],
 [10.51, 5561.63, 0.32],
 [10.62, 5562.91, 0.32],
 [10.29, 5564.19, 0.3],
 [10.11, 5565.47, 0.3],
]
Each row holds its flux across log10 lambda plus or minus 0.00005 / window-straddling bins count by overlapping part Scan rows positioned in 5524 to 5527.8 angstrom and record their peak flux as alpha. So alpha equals 10.37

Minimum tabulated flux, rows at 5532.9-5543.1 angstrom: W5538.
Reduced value 9.257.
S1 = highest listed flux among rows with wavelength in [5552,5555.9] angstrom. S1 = 10.75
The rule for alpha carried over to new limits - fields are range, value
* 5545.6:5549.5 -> 11.15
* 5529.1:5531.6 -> 10.74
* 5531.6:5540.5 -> 10.7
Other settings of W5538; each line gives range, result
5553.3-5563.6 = 9.996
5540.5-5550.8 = 10.15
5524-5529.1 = 9.501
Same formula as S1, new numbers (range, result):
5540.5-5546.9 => 10.64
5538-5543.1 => 10.33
